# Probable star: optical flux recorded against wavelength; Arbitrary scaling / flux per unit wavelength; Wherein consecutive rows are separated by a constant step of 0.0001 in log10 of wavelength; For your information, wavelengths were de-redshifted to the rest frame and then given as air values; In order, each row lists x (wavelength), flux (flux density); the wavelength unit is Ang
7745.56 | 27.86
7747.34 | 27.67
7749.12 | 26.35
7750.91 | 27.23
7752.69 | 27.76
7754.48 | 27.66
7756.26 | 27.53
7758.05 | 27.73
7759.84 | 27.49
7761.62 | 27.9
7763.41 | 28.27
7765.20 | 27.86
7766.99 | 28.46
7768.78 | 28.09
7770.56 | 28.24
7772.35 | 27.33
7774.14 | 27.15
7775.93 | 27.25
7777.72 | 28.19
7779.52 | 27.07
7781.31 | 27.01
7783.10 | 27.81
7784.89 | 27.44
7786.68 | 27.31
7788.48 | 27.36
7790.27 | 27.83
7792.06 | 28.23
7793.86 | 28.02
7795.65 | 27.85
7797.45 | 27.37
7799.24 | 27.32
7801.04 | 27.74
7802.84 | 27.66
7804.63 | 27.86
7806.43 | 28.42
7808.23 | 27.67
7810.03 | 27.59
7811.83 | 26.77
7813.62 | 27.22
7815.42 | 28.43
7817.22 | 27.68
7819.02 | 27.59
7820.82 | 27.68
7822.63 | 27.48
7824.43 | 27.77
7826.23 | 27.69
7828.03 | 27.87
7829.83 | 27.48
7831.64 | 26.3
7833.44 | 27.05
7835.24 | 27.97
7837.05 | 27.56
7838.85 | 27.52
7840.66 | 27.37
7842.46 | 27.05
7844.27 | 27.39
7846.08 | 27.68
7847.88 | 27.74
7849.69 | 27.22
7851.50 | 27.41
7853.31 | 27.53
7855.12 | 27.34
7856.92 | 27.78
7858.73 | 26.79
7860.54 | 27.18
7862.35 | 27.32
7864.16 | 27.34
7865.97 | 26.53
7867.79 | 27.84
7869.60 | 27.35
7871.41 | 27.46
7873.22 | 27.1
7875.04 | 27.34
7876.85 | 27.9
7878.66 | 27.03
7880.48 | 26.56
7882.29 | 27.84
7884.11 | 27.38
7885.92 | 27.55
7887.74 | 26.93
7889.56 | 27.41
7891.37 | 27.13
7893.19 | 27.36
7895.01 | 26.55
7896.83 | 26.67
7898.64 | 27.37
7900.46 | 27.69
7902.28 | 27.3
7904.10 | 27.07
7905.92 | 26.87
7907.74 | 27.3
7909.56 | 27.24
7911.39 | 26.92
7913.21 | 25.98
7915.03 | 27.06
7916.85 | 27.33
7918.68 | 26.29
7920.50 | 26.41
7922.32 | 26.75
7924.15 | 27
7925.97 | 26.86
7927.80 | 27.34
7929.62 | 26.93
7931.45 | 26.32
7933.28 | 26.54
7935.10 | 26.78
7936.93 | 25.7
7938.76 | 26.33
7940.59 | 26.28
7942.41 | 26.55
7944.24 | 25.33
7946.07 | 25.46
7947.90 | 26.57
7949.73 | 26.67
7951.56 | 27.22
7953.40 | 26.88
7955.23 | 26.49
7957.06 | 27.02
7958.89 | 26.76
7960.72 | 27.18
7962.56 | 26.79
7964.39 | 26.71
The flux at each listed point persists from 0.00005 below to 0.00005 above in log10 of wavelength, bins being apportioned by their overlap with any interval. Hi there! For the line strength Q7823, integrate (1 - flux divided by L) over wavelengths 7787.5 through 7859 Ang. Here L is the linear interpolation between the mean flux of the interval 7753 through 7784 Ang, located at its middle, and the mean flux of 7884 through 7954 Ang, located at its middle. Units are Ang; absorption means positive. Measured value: -0.5 Ang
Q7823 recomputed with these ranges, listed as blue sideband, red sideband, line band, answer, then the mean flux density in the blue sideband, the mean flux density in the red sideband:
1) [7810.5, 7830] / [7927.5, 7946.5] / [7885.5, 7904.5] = -0.3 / 27.6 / 26.3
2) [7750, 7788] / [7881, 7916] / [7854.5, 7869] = 0.0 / 27.6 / 27.1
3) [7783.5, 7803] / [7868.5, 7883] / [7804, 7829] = -0.1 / 27.6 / 27.3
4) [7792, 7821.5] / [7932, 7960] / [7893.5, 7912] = -0.2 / 27.7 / 26.4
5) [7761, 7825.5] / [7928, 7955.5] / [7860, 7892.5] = -0.4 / 27.7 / 26.4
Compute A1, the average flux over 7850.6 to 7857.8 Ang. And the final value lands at 27.5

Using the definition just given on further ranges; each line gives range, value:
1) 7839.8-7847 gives 27.4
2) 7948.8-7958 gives 26.8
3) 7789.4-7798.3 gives 27.9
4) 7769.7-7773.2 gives 27.8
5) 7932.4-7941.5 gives 26.3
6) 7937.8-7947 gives 26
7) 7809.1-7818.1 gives 27.6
